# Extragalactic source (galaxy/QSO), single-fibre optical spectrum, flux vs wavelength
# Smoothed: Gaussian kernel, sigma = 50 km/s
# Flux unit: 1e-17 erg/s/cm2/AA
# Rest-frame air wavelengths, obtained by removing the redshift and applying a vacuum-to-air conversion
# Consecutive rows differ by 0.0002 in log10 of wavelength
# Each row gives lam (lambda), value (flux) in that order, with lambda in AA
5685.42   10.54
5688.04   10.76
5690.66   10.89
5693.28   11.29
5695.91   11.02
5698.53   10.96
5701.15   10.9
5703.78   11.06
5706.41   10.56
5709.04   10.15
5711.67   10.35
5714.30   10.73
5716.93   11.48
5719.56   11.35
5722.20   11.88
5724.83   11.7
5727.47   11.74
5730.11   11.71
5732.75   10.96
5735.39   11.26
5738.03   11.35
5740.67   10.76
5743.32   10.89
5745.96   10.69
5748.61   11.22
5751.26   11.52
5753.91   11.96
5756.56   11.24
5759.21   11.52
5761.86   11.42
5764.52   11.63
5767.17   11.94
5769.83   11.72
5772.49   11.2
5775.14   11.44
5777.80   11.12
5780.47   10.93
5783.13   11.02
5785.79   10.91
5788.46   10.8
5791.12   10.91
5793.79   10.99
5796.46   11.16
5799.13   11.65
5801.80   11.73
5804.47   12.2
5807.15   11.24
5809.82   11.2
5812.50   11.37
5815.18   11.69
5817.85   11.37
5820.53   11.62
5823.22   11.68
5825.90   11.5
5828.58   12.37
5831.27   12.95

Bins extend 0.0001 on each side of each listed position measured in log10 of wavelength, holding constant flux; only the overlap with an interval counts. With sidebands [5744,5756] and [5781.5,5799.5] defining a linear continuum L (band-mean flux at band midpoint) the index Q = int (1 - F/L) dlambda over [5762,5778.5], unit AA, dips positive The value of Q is -0.51 AA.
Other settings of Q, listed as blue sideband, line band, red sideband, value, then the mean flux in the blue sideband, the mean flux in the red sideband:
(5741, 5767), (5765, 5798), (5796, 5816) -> 0.7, 11.3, 11.5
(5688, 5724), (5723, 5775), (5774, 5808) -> -1.4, 11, 11.2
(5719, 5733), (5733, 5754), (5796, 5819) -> 0.8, 11.6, 11.5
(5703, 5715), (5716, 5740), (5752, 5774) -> -1.3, 10.5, 11.6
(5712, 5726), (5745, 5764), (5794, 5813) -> 0.0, 11.4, 11.5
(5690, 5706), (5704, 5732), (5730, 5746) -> -0.3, 11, 11.1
